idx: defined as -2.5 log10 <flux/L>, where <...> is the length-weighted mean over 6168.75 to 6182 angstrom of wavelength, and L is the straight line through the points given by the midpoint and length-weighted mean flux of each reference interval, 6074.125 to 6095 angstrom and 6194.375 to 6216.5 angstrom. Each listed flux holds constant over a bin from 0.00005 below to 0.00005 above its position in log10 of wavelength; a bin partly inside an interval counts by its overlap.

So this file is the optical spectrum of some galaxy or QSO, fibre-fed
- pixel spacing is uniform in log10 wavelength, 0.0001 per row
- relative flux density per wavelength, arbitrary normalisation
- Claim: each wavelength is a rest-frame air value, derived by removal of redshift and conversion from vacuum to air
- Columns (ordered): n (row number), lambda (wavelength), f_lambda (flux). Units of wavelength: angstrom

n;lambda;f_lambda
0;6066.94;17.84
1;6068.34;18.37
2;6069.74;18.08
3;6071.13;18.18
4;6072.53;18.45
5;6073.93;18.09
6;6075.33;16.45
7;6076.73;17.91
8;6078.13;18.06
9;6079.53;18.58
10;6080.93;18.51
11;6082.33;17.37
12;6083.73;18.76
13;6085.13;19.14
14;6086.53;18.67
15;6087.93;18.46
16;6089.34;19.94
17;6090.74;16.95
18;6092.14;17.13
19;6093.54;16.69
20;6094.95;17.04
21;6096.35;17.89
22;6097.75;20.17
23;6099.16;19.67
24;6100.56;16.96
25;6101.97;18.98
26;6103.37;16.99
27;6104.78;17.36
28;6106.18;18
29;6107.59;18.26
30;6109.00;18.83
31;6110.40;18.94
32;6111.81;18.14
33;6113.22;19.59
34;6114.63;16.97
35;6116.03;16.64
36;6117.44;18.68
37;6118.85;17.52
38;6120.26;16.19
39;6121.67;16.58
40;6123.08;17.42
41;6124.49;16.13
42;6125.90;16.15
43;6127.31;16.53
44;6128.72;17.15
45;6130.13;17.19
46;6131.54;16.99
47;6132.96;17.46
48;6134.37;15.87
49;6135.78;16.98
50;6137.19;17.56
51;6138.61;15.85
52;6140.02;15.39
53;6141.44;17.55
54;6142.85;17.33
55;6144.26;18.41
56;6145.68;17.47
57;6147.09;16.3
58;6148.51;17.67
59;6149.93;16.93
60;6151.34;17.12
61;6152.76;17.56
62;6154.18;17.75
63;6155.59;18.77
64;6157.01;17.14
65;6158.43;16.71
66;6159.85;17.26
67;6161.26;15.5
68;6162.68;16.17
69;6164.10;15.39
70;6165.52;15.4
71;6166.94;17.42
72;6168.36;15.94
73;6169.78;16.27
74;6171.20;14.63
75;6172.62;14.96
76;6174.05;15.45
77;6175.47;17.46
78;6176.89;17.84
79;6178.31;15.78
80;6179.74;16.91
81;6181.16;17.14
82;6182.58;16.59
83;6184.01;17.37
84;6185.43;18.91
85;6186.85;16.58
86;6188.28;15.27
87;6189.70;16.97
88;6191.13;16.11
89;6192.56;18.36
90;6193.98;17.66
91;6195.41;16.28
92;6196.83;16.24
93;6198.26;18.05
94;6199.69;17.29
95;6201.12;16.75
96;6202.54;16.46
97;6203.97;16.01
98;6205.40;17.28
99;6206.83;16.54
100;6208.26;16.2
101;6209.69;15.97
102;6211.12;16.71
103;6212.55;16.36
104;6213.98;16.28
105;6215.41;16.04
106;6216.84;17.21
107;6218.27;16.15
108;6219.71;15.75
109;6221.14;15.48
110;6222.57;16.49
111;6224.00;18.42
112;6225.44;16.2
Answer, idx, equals 0.04 mag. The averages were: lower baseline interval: 18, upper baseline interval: 16.6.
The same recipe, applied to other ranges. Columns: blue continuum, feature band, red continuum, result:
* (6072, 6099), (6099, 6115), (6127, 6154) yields -0.03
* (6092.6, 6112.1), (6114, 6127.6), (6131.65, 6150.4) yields 0.04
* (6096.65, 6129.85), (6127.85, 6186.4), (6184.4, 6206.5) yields 0.03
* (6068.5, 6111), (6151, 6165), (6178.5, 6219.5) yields 0.02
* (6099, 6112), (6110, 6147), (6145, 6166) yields 0.03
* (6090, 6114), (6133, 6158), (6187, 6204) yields 0.02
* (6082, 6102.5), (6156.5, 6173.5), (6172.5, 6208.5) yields 0.08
